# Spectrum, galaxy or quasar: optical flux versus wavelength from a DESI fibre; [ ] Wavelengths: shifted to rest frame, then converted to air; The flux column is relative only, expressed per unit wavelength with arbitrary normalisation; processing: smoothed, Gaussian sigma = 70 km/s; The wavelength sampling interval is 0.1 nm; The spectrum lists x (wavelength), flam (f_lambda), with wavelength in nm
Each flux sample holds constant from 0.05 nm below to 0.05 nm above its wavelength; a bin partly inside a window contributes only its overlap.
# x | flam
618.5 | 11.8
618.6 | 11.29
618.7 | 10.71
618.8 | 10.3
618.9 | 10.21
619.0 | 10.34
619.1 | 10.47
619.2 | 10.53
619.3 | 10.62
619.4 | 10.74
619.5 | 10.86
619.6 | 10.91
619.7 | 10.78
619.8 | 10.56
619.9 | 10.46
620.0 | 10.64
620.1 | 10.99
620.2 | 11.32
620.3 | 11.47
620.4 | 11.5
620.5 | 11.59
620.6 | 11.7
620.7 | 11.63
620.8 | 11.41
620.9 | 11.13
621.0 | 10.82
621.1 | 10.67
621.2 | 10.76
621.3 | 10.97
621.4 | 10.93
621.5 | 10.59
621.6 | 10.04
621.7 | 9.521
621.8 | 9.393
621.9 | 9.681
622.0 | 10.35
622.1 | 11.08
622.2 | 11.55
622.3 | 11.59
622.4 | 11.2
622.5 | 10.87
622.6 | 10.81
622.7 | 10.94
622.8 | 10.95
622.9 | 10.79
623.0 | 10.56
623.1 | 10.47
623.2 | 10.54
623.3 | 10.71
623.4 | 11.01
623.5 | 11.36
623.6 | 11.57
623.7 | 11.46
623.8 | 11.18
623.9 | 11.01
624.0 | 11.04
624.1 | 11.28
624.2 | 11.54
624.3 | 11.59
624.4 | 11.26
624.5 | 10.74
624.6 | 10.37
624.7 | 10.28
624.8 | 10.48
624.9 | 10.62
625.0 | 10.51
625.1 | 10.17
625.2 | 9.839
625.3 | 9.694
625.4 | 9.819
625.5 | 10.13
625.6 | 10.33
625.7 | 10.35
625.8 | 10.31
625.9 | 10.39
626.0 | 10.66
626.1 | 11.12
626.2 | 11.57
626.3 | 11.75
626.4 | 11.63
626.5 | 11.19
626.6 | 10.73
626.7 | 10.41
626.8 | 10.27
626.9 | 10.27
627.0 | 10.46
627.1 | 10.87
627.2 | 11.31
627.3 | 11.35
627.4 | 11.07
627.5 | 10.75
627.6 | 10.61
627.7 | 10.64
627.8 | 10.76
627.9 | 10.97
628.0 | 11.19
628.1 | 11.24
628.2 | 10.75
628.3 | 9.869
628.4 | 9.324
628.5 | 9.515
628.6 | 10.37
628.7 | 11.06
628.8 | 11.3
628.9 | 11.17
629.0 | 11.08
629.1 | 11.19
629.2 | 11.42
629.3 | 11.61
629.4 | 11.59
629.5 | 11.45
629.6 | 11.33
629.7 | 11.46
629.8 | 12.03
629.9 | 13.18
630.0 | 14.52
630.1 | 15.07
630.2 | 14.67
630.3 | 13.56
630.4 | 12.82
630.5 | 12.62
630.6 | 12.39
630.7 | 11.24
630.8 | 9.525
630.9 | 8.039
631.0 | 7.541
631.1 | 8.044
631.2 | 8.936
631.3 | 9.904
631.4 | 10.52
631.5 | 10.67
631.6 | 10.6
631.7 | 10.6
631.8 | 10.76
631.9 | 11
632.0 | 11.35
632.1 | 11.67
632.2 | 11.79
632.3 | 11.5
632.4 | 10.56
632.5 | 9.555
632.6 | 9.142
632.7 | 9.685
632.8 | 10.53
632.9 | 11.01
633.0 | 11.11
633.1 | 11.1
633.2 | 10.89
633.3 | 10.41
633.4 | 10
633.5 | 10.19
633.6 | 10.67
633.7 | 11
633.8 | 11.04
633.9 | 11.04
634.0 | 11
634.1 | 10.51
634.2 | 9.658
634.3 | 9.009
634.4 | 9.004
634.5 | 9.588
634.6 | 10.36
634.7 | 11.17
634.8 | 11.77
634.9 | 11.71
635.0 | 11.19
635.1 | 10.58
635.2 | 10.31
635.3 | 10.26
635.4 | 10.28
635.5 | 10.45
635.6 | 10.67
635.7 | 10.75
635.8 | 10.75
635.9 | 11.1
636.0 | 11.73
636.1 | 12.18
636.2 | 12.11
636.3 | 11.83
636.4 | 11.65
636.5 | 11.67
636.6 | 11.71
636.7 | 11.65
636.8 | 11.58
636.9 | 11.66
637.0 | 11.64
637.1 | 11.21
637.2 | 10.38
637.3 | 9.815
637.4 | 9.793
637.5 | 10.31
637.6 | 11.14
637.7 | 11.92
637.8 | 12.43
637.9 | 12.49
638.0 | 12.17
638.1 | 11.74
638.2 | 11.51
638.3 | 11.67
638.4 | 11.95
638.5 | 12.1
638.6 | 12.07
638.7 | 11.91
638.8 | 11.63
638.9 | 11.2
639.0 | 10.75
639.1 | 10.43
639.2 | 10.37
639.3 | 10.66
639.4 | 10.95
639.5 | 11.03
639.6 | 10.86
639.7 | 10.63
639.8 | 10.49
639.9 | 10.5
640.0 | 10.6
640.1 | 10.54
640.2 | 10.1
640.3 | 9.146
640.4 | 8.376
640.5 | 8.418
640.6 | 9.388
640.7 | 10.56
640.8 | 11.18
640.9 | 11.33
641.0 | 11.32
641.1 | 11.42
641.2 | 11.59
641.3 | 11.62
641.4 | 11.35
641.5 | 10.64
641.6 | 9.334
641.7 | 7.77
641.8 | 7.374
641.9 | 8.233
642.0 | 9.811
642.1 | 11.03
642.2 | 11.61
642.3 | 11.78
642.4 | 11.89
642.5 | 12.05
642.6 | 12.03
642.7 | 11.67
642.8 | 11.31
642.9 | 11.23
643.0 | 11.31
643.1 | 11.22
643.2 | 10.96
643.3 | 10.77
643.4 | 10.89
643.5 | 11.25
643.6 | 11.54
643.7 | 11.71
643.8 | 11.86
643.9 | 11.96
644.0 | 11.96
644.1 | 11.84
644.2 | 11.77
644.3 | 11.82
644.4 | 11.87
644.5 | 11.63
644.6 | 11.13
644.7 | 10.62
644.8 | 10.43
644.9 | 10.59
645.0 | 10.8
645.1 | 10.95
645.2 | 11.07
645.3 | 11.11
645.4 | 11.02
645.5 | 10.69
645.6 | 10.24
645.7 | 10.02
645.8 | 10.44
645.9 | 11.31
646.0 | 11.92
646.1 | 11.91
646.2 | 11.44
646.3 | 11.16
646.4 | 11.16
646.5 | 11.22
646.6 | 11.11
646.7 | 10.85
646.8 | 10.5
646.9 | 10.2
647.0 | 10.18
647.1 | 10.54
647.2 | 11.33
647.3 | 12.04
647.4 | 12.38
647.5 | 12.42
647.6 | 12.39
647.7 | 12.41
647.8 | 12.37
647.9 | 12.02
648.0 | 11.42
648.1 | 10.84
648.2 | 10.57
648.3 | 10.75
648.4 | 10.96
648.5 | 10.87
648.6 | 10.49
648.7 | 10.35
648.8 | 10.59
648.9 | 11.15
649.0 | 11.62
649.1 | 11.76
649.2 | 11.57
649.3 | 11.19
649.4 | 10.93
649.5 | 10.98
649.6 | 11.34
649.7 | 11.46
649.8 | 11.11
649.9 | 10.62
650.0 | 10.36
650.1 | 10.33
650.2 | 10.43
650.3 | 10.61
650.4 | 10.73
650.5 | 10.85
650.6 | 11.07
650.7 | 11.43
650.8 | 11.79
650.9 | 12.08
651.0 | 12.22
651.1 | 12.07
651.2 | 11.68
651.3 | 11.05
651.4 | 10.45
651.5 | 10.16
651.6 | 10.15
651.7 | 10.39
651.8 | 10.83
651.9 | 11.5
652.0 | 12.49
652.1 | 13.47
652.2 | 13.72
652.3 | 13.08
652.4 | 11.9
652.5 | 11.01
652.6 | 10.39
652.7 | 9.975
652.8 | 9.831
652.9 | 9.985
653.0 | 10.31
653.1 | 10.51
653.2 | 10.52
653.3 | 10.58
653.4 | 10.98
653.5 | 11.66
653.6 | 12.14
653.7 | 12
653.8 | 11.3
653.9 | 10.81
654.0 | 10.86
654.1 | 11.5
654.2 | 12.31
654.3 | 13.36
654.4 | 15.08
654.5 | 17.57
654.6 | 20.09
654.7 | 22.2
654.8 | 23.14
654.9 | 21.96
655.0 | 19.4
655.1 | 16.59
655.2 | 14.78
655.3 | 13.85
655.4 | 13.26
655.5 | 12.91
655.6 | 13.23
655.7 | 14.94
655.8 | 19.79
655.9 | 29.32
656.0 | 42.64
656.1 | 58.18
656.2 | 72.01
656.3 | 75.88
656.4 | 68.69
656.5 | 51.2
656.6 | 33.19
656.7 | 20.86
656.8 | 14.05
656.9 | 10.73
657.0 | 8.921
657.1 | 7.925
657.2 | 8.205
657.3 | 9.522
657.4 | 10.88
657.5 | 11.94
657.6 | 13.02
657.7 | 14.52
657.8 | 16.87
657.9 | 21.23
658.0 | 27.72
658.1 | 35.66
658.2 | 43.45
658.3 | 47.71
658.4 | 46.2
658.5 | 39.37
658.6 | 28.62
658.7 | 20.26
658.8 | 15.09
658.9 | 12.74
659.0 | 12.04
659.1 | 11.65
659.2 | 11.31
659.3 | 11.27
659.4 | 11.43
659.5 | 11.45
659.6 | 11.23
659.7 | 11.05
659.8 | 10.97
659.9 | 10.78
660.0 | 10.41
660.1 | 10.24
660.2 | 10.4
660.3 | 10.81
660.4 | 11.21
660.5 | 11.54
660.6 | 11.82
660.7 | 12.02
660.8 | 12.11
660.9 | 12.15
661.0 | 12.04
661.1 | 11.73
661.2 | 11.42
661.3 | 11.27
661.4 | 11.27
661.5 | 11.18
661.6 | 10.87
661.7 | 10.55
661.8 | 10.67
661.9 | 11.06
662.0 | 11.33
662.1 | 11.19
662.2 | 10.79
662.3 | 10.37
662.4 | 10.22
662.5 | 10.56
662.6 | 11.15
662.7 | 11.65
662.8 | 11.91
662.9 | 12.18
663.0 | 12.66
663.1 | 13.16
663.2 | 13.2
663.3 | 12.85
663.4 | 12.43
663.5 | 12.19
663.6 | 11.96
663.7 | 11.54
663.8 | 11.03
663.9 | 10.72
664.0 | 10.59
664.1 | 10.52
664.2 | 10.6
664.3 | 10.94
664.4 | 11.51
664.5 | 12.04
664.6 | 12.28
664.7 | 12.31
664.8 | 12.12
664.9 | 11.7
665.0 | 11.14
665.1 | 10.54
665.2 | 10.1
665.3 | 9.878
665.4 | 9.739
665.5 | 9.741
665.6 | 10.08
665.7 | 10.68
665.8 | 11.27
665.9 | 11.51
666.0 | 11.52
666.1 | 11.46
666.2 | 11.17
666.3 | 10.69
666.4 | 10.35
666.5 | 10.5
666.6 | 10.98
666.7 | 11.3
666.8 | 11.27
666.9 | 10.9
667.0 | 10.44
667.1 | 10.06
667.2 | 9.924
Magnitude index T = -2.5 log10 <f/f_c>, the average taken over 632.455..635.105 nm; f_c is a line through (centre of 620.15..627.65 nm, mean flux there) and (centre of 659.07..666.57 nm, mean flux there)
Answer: 0.05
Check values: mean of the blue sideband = 10.8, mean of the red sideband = 11.3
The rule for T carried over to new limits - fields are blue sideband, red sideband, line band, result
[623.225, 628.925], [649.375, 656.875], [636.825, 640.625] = 0.25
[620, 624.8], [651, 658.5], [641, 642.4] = 0.47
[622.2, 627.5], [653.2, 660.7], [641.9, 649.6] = 0.44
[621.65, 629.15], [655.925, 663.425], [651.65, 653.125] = 0.44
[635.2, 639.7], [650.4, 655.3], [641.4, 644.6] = 0.07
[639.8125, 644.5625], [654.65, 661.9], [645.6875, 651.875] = 0.29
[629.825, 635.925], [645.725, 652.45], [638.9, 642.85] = 0.05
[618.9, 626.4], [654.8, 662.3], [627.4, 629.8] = 0.12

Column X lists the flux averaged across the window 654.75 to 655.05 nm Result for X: 21.5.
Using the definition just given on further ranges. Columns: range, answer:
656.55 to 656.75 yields 27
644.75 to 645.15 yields 10.7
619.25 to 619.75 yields 10.8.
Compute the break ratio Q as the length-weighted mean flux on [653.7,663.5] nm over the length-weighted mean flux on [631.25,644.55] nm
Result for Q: 1.7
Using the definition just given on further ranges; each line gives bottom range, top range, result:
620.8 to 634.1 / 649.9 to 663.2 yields 1.49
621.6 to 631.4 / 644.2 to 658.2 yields 1.36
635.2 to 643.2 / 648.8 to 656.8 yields 1.53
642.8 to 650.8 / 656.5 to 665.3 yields 1.29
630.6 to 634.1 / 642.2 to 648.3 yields 1.09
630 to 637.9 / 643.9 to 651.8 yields 1.02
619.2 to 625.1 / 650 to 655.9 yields 1.19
